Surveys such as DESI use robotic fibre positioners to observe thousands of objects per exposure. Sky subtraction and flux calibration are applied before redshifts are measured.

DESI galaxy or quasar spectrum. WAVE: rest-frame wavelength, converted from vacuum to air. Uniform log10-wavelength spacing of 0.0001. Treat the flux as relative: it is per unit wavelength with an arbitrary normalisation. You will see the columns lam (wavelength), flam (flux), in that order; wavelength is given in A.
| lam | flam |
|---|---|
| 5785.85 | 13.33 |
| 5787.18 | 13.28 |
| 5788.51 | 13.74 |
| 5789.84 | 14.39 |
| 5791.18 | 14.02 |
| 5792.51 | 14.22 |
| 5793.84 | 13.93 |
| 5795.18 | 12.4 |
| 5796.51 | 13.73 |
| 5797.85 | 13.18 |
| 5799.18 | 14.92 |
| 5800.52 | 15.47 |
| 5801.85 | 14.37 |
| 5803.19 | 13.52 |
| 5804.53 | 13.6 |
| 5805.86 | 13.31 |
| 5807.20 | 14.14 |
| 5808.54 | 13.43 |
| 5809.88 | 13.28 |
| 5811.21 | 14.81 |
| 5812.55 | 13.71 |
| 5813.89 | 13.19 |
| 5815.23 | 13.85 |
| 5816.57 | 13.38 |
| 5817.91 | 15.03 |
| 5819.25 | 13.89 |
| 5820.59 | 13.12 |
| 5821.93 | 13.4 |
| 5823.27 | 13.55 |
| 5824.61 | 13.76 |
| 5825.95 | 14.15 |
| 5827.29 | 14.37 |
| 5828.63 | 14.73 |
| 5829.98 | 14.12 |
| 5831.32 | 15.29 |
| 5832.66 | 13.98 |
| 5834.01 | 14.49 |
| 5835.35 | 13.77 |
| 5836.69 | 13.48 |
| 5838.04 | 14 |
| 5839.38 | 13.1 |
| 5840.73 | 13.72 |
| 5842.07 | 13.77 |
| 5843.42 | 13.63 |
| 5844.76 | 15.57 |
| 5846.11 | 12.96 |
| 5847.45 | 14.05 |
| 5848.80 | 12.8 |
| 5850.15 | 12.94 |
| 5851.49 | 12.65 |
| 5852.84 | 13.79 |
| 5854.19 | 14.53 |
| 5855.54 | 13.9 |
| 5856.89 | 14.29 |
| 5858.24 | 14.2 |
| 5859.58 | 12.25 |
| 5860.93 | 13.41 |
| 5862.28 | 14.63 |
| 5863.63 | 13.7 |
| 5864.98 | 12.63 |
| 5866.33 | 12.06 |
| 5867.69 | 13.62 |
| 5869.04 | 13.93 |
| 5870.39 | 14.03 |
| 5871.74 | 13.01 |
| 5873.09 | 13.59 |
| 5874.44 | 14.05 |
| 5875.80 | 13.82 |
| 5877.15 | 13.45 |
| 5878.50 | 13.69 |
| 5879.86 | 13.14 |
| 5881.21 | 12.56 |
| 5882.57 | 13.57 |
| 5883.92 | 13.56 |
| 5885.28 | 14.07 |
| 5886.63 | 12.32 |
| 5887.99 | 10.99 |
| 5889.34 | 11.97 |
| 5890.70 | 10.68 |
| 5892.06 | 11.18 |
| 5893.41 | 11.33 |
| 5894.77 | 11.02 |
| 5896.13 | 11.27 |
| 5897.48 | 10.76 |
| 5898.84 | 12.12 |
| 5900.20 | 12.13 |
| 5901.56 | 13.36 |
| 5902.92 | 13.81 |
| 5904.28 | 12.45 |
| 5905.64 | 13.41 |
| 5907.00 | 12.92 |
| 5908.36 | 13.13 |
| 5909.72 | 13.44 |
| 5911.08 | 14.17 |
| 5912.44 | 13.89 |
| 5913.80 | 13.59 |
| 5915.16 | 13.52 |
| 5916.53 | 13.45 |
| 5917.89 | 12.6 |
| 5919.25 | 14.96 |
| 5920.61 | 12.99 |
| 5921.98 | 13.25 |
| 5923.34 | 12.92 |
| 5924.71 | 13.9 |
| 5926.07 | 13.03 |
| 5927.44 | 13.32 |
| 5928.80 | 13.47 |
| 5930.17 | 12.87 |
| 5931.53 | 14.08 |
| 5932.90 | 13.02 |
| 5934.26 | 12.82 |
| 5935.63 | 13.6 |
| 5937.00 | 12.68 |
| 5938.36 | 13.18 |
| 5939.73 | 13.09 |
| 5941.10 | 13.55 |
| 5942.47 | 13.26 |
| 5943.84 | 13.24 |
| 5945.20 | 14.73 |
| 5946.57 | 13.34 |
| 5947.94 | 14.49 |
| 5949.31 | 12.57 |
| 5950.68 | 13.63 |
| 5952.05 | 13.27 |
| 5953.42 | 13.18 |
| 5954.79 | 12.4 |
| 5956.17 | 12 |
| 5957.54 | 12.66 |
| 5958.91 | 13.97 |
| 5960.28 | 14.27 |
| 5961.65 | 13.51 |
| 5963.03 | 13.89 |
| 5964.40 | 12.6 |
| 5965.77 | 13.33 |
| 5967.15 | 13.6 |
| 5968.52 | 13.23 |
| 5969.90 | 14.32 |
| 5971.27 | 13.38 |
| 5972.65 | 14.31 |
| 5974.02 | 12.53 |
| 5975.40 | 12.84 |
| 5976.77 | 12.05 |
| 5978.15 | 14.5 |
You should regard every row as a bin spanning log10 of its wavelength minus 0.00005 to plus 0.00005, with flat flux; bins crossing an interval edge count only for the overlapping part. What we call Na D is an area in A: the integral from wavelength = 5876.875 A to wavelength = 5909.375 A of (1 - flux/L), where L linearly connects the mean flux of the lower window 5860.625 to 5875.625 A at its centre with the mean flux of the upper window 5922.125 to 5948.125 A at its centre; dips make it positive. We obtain 2.5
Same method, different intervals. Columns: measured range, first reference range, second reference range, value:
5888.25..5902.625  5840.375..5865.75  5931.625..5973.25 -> 2.03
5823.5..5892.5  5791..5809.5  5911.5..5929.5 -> 0.88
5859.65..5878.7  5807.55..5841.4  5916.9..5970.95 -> 0.28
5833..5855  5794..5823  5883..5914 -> -0.71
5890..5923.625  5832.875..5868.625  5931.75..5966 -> 1.76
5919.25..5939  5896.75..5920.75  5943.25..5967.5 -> -0.05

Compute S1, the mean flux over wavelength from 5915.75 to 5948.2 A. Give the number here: 13.4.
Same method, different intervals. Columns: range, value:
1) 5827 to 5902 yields 13.2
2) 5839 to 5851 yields 13.6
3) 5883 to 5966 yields 13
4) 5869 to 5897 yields 12.7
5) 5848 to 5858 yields 13.6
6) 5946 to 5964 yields 13.3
